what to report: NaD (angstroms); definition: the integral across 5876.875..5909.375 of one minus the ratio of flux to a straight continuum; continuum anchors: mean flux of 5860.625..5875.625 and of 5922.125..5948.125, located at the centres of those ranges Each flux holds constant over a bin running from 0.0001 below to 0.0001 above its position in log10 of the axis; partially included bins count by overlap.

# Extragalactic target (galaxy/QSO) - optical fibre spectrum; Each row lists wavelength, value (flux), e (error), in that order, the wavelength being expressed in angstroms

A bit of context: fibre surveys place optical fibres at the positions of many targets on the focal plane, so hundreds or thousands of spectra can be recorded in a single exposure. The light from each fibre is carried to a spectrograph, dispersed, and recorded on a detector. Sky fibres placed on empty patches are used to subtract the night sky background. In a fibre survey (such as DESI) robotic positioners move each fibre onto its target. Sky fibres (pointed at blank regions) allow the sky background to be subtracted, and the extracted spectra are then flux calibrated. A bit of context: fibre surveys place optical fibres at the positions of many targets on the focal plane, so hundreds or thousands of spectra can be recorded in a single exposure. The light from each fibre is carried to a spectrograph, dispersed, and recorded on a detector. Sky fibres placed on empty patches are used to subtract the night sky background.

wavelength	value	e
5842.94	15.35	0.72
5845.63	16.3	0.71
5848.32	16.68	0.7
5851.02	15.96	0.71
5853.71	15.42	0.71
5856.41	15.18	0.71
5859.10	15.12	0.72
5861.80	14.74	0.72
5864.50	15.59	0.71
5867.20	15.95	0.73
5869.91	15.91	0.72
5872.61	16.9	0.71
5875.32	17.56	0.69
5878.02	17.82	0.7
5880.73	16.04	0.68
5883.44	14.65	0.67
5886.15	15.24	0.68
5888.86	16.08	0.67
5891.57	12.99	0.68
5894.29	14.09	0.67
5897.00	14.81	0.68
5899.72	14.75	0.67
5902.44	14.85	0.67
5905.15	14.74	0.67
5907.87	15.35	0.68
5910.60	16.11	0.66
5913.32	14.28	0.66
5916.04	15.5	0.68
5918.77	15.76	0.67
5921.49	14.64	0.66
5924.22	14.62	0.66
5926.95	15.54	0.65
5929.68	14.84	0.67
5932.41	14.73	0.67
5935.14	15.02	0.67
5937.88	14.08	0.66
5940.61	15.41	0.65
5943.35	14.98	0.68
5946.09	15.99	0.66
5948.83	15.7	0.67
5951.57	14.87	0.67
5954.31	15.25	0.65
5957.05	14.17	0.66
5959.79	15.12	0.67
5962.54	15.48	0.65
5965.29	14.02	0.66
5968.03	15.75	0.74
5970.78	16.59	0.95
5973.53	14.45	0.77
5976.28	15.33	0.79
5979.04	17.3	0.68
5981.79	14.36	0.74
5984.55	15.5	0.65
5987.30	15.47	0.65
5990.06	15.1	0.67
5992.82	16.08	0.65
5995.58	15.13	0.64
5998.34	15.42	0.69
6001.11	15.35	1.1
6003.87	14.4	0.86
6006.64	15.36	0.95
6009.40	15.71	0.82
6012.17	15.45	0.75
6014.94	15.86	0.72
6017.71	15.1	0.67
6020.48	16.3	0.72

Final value 1.1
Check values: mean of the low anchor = 16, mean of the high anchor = 15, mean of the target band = 15.1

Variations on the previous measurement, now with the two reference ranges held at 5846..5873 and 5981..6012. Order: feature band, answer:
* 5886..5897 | 0.8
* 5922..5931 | 0.3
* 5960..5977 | 0.1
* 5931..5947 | 0.5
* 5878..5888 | 0.0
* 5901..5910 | 0.3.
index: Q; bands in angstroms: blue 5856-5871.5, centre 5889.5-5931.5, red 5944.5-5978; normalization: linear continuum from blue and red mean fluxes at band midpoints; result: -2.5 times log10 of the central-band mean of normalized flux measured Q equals 0.03 mag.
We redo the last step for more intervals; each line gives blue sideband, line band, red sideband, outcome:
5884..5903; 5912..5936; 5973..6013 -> -0.01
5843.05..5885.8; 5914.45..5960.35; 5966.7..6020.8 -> 0.04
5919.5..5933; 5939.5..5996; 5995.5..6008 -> -0.02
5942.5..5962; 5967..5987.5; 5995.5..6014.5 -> -0.03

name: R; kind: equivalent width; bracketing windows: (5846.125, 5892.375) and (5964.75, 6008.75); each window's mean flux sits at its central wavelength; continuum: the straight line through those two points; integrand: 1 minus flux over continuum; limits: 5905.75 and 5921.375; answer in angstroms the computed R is 0.3 angstroms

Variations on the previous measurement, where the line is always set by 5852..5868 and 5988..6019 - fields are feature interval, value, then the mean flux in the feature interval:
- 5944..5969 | 0.4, 15.1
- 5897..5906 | 0.3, 14.8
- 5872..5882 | -1.1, 17.1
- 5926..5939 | 0.4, 14.8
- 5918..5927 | 0.2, 15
